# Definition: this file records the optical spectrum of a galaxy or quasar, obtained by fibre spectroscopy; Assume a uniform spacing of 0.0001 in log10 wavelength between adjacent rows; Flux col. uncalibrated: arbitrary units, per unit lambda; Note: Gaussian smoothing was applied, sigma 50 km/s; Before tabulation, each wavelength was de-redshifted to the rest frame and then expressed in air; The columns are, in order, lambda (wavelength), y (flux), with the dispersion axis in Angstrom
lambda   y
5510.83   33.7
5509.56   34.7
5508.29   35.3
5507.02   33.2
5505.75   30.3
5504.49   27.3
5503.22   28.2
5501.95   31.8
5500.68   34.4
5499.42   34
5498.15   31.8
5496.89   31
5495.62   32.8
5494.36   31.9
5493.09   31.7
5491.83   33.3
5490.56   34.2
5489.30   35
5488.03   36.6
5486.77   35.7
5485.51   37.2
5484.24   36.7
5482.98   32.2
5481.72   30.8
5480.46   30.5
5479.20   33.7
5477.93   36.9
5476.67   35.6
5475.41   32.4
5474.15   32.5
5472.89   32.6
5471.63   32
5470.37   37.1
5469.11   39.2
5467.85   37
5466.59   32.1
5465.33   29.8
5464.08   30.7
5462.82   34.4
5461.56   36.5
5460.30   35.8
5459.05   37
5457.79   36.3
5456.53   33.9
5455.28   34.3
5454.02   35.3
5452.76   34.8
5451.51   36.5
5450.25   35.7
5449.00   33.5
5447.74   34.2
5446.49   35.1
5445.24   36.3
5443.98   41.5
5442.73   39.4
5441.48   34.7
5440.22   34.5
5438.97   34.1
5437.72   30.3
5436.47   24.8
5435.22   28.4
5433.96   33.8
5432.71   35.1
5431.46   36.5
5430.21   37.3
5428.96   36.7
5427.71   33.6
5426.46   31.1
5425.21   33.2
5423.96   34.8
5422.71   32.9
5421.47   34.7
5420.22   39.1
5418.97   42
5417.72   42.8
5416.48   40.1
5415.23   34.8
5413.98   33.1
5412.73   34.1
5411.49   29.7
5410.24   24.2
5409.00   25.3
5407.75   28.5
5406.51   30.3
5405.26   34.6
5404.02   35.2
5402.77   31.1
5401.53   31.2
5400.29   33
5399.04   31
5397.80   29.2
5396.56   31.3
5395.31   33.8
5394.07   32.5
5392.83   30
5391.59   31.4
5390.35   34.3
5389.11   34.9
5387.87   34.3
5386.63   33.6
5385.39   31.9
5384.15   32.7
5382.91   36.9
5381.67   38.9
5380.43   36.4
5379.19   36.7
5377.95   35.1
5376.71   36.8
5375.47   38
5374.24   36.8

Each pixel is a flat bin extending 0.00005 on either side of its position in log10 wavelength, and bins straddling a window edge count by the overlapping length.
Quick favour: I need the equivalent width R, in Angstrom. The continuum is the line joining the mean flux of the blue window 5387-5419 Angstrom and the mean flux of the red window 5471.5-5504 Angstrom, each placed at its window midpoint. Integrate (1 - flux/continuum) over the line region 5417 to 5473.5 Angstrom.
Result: -3.39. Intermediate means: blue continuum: 32.6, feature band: 34.9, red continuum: 33.3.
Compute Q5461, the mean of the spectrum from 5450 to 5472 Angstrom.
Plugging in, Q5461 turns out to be 34.9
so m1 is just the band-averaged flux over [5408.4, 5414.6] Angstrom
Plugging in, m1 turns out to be 29.3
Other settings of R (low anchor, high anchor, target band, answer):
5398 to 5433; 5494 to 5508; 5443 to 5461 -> -1.6 Angstrom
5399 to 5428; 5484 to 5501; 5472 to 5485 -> 0.2 Angstrom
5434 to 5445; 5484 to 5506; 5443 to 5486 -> -1.9 Angstrom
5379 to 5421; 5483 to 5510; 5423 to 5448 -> -0.7 Angstrom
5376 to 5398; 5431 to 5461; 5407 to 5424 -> 0.2 Angstrom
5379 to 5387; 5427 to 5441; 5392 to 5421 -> 1.2 Angstrom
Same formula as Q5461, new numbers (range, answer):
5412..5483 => 34.7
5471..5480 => 33.6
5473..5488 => 34.1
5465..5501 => 33.8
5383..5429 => 33.2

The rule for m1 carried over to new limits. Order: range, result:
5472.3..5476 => 32.5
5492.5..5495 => 31.8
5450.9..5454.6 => 35.5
